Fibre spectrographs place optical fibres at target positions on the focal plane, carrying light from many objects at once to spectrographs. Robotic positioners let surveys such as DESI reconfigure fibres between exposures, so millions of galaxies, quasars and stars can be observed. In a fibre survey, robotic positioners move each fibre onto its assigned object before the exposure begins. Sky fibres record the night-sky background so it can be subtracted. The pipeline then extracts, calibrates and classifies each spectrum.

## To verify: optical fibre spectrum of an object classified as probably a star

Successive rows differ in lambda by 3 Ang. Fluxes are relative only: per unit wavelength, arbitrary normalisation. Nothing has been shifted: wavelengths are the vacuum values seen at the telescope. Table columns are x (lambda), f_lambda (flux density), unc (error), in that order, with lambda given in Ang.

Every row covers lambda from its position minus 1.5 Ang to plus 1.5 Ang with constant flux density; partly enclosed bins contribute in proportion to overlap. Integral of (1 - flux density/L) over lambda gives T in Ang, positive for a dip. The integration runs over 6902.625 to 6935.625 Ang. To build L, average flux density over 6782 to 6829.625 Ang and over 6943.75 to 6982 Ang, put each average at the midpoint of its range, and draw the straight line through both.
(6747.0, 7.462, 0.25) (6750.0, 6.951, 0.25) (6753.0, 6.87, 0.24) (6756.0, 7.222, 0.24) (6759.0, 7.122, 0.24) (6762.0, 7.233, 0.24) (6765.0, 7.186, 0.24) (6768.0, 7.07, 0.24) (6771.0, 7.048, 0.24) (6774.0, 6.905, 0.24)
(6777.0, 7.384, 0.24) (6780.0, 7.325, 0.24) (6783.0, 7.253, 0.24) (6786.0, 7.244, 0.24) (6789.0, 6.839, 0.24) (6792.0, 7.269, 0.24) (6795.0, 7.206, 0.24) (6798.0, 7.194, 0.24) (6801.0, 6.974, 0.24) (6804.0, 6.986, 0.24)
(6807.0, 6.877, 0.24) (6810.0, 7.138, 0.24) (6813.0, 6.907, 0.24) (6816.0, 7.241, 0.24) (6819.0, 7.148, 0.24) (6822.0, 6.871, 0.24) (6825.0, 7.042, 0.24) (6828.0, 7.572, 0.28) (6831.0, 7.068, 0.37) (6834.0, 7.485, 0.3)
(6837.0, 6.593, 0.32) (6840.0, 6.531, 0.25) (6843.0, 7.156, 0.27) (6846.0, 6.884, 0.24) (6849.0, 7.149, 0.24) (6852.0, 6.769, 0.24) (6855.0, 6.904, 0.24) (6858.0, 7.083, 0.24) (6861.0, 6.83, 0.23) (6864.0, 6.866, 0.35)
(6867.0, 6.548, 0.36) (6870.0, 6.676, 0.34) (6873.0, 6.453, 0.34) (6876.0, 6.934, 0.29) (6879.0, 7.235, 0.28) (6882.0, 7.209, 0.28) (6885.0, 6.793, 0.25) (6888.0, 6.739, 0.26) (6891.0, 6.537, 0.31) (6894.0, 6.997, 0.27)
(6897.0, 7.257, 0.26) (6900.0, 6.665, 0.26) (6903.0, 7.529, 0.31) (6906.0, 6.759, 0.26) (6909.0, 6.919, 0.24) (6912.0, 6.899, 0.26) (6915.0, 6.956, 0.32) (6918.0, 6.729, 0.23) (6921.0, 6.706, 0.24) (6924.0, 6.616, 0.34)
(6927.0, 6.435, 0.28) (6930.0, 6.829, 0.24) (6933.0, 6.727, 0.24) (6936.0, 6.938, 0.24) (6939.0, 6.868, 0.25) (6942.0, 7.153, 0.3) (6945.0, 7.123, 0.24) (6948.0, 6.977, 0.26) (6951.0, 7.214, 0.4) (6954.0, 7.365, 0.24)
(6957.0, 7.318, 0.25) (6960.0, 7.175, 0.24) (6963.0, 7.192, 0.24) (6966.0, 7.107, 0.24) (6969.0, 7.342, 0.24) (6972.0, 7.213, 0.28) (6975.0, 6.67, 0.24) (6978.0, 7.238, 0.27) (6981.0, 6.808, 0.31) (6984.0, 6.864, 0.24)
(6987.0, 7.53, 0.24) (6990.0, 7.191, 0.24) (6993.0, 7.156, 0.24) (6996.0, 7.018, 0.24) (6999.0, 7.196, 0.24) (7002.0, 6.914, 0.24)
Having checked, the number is 1.49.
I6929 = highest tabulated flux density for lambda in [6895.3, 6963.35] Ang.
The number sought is 7.529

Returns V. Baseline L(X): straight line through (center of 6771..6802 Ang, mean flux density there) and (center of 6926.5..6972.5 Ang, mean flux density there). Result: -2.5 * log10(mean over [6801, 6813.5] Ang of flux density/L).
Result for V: 0.03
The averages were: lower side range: 7.16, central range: 6.98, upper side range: 7.07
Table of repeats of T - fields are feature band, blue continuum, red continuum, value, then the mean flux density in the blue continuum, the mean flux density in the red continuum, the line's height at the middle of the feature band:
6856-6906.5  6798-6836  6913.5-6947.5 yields 0.42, 7.11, 6.83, 6.95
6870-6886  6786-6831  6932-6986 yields 0.41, 7.09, 7.08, 7.09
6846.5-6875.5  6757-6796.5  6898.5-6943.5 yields 0.68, 7.16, 6.85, 6.98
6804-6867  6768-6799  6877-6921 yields 0.59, 7.16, 6.94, 7.06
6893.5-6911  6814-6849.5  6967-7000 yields 0.16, 7.06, 7.11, 7.08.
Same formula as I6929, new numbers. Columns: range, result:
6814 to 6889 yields 7.572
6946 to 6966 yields 7.365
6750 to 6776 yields 7.233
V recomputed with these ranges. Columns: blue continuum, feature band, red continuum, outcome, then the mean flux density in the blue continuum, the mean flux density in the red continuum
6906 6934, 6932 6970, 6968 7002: -0.03 mag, 6.76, 7.1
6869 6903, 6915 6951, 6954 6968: 0.04 mag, 6.9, 7.22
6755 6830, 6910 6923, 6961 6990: 0.05 mag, 7.13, 7.11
